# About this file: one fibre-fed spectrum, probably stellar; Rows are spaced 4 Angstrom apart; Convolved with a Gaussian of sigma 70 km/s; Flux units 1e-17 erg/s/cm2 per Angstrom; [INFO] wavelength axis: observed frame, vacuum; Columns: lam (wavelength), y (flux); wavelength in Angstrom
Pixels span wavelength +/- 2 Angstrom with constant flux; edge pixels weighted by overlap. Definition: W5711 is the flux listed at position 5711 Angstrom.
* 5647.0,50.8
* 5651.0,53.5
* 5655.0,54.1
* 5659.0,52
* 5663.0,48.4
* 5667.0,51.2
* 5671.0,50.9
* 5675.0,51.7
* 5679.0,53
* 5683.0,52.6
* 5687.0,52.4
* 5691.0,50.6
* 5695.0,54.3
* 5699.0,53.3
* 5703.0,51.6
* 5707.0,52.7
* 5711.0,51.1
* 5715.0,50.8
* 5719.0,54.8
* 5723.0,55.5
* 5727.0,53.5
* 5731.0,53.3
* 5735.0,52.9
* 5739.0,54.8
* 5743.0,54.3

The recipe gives 51.1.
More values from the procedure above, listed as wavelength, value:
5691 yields 50.6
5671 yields 50.9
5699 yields 53.3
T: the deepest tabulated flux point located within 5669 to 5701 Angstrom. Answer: 50.6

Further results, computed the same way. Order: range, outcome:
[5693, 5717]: 50.8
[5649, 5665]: 48.4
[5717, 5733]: 53.3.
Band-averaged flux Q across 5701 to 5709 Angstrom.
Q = 52.2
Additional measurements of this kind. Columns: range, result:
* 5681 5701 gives 52.6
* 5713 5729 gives 53.6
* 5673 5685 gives 52.4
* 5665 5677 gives 51.3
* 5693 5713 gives 52.6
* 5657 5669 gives 50.5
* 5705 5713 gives 51.9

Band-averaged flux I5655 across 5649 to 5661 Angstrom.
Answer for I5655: 53.2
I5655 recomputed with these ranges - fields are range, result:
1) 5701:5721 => 52.2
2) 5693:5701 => 53.8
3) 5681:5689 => 52.5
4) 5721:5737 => 53.8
